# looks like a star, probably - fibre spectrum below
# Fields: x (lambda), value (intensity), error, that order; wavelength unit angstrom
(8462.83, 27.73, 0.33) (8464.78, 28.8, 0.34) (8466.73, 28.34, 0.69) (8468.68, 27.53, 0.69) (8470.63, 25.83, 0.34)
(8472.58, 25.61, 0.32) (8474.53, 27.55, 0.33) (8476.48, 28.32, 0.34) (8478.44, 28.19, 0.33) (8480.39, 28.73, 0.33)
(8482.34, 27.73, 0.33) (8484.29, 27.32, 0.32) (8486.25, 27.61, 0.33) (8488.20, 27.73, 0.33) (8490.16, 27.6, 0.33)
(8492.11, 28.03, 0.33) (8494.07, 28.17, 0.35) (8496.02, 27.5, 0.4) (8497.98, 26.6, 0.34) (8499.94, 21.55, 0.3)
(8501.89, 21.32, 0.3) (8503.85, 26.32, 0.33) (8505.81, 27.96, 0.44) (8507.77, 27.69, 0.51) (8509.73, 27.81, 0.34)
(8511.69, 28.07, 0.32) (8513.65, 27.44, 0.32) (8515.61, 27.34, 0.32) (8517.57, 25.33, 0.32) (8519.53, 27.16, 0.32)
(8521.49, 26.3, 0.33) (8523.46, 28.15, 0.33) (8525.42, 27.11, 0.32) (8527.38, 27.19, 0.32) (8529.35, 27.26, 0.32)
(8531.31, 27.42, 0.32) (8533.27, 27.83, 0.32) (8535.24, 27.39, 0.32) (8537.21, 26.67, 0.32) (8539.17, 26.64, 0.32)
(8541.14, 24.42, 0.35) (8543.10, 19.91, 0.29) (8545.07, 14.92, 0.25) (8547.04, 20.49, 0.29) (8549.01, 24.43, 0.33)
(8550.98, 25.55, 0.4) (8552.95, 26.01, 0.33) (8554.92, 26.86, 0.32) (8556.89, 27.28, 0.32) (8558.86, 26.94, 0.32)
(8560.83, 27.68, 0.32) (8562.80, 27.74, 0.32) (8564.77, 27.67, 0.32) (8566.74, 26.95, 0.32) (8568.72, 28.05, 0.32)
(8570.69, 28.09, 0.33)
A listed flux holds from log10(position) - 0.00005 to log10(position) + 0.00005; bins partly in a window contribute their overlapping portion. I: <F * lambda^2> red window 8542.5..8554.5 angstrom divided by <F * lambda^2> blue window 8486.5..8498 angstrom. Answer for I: 0.8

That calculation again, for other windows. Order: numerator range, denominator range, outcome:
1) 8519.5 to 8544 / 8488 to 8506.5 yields 1.02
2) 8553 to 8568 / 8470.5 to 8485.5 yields 1.01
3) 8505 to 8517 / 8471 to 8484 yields 1.01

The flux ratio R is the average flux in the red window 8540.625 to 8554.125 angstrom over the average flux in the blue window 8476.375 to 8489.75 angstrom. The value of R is 0.80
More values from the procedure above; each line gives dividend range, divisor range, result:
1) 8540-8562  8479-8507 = 0.90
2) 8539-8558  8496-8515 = 0.90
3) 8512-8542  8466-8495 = 0.98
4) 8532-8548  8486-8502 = 0.89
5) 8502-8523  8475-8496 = 0.96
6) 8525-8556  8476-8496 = 0.89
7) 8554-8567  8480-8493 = 0.98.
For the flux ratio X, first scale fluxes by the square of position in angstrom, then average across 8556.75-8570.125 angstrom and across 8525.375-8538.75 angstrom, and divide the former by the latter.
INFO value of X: 1.0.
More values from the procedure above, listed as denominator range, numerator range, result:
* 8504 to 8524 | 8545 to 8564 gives 0.94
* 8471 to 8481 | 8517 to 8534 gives 1.00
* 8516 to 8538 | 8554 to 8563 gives 1.01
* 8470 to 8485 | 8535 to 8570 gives 0.94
